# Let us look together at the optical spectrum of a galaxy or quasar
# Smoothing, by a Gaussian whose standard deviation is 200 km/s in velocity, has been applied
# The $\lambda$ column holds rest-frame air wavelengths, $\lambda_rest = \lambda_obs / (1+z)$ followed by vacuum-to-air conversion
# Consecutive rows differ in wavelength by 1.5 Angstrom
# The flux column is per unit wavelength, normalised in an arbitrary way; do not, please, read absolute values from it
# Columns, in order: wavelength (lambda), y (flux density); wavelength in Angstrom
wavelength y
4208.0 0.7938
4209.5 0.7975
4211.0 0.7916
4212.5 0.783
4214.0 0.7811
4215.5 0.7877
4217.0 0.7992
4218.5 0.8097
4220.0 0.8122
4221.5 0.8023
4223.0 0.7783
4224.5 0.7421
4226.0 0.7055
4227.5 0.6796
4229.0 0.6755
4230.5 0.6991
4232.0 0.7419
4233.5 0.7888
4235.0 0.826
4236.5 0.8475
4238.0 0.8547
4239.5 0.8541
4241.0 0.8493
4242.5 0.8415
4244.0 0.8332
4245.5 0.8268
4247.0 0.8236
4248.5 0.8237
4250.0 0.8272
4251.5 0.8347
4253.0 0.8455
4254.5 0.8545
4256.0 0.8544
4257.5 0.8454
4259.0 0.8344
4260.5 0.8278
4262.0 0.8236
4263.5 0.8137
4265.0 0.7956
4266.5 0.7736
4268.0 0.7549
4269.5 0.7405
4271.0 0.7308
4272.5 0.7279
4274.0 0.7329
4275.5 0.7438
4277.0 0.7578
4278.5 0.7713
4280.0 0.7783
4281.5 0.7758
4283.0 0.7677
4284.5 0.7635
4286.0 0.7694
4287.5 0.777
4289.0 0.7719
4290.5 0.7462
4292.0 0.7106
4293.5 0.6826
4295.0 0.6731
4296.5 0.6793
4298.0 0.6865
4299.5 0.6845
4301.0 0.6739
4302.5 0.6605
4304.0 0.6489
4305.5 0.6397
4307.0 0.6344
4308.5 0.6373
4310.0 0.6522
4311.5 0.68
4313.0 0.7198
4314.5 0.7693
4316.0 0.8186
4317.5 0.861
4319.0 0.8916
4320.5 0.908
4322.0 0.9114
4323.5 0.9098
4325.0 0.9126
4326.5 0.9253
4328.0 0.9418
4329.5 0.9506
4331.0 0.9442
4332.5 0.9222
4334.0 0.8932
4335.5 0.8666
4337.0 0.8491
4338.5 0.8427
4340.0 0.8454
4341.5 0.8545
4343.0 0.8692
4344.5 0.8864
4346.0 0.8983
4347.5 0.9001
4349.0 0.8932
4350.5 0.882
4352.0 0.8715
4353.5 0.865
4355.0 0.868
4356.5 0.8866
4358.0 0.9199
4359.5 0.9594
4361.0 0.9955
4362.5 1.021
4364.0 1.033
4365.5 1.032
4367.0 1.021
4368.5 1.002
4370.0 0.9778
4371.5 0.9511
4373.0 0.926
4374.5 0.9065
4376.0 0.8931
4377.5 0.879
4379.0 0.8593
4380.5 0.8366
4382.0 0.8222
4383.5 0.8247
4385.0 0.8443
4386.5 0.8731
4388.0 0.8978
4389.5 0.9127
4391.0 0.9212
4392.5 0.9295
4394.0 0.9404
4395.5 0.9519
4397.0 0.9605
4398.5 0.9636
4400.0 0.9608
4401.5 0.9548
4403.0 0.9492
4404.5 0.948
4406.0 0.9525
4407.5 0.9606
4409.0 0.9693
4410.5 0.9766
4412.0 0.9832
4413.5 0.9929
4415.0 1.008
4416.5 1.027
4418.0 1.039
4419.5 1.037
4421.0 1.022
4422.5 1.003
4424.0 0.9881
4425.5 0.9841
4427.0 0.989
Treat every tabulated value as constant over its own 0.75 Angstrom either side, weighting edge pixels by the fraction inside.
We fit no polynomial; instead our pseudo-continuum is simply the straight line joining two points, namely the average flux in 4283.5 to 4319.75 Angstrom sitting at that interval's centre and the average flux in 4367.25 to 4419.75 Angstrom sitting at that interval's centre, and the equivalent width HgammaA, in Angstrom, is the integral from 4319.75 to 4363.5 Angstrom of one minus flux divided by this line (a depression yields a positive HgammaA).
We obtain -4.9 Angstrom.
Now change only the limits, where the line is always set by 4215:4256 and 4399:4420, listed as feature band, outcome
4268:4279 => 1.3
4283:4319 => 6.3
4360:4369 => -0.8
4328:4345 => 0.4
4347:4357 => 0.4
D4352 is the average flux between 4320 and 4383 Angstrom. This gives 0.912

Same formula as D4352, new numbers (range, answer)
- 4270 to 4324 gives 0.742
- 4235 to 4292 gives 0.799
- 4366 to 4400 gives 0.915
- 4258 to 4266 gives 0.818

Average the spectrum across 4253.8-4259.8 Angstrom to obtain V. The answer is 0.847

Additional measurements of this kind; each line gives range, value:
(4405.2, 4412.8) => 0.968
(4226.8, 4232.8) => 0.7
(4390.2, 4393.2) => 0.925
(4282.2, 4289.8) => 0.77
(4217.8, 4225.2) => 0.789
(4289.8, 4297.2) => 0.698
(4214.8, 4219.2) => 0.799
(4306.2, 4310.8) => 0.642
